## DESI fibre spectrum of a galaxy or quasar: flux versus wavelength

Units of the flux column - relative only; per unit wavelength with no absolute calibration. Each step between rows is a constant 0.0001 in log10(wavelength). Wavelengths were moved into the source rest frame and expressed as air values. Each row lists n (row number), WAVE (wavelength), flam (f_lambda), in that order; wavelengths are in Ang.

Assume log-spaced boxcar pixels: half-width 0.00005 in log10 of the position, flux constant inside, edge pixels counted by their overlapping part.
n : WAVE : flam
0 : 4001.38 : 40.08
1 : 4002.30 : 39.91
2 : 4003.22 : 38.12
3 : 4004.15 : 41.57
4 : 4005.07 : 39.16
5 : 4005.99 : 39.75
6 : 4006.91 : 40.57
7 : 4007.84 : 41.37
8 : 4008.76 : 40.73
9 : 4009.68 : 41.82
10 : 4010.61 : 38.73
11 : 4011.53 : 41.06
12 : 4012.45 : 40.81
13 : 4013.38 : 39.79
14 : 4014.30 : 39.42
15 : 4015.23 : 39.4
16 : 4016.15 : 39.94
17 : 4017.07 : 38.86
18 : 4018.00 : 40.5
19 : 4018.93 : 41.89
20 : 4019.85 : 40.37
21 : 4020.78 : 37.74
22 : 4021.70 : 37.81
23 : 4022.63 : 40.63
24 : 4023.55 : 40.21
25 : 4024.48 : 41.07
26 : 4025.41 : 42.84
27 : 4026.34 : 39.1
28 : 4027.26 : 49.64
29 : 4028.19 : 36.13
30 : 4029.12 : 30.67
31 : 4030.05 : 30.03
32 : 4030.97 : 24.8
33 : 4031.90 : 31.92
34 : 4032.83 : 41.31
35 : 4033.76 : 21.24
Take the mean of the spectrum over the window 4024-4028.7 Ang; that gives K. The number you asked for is 41.6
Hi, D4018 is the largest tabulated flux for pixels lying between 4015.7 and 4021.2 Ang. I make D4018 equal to 41.89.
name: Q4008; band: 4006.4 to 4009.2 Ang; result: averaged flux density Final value 40.8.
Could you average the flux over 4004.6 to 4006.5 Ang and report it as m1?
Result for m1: 39.6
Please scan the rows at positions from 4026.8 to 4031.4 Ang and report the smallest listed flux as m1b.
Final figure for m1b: 24.8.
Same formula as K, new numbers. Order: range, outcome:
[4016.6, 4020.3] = 40.4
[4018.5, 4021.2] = 40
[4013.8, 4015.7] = 39.5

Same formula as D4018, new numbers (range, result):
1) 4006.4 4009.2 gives 41.37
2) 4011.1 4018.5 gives 41.06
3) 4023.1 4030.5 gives 49.64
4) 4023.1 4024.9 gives 41.07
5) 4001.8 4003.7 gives 39.91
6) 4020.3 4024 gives 40.63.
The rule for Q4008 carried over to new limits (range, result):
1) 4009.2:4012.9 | 40.6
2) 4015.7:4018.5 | 39.7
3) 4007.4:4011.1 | 40.7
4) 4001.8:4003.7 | 38.9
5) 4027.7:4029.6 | 33.5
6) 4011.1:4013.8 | 40.5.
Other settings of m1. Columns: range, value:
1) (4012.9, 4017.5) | 39.5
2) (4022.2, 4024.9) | 40.7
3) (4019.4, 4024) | 39.4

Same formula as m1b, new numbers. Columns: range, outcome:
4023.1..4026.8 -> 39.1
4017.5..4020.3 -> 40.37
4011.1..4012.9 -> 40.81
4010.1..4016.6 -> 38.73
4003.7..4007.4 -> 39.16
